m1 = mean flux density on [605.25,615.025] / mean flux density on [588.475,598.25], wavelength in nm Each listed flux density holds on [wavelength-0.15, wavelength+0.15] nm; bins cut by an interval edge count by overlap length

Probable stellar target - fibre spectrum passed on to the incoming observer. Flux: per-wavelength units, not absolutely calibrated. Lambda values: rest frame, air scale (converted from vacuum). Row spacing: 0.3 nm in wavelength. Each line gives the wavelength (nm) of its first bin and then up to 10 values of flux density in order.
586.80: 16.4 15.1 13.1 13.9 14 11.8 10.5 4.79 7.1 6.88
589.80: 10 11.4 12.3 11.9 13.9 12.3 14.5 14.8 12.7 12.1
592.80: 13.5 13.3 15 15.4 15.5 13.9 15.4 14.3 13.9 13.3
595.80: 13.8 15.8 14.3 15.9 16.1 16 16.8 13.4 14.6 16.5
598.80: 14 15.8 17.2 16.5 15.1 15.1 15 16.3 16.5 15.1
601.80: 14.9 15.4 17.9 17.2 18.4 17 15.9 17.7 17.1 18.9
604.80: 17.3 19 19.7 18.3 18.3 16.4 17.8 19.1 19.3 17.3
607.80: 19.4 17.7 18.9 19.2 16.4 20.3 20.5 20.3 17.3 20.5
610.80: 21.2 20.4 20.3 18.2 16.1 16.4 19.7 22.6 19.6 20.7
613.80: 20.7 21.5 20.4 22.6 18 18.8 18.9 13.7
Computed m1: 1.5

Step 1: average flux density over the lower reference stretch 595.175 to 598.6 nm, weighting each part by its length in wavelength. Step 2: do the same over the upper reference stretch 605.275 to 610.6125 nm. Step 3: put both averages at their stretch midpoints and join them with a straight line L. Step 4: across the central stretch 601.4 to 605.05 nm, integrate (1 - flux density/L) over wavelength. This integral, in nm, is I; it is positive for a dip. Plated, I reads 0.04 nm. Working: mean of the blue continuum 15.1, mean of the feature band 17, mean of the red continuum 18.7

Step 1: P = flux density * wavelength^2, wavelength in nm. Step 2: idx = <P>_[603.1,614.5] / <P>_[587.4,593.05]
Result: 1.72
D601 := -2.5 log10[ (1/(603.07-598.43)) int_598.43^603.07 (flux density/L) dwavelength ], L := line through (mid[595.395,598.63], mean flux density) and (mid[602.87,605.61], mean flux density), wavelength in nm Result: 0.04 mag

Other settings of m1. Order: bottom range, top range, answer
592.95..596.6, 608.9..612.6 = 1.31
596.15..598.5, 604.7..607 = 1.18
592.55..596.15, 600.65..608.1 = 1.22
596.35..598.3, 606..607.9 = 1.18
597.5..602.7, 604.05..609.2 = 1.16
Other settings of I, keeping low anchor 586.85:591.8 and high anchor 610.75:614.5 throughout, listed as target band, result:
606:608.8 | -0.06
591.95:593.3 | -0.04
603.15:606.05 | -0.16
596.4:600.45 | -0.21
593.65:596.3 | -0.19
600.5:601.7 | 0.00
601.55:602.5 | 0.01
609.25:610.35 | -0.04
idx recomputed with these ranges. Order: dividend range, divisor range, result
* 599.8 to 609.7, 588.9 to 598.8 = 1.34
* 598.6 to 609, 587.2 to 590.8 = 1.69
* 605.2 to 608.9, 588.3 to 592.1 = 1.78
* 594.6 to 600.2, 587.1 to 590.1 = 1.49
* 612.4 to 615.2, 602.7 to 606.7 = 1.19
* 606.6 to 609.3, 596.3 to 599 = 1.25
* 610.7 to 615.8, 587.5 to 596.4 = 1.66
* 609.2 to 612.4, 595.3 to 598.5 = 1.34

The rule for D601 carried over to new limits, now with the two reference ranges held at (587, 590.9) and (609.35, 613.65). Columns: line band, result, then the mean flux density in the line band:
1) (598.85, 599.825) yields -0.091 mag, 16.2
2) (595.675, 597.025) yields -0.099 mag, 15.1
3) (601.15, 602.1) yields 0.029 mag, 15.4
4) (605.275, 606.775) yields -0.037 mag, 18.1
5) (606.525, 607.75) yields -0.035 mag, 18.5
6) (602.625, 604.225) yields -0.048 mag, 17.2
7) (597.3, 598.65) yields -0.072 mag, 15.4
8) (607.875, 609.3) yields 0.006 mag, 18.4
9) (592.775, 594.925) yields -0.140 mag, 14.6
